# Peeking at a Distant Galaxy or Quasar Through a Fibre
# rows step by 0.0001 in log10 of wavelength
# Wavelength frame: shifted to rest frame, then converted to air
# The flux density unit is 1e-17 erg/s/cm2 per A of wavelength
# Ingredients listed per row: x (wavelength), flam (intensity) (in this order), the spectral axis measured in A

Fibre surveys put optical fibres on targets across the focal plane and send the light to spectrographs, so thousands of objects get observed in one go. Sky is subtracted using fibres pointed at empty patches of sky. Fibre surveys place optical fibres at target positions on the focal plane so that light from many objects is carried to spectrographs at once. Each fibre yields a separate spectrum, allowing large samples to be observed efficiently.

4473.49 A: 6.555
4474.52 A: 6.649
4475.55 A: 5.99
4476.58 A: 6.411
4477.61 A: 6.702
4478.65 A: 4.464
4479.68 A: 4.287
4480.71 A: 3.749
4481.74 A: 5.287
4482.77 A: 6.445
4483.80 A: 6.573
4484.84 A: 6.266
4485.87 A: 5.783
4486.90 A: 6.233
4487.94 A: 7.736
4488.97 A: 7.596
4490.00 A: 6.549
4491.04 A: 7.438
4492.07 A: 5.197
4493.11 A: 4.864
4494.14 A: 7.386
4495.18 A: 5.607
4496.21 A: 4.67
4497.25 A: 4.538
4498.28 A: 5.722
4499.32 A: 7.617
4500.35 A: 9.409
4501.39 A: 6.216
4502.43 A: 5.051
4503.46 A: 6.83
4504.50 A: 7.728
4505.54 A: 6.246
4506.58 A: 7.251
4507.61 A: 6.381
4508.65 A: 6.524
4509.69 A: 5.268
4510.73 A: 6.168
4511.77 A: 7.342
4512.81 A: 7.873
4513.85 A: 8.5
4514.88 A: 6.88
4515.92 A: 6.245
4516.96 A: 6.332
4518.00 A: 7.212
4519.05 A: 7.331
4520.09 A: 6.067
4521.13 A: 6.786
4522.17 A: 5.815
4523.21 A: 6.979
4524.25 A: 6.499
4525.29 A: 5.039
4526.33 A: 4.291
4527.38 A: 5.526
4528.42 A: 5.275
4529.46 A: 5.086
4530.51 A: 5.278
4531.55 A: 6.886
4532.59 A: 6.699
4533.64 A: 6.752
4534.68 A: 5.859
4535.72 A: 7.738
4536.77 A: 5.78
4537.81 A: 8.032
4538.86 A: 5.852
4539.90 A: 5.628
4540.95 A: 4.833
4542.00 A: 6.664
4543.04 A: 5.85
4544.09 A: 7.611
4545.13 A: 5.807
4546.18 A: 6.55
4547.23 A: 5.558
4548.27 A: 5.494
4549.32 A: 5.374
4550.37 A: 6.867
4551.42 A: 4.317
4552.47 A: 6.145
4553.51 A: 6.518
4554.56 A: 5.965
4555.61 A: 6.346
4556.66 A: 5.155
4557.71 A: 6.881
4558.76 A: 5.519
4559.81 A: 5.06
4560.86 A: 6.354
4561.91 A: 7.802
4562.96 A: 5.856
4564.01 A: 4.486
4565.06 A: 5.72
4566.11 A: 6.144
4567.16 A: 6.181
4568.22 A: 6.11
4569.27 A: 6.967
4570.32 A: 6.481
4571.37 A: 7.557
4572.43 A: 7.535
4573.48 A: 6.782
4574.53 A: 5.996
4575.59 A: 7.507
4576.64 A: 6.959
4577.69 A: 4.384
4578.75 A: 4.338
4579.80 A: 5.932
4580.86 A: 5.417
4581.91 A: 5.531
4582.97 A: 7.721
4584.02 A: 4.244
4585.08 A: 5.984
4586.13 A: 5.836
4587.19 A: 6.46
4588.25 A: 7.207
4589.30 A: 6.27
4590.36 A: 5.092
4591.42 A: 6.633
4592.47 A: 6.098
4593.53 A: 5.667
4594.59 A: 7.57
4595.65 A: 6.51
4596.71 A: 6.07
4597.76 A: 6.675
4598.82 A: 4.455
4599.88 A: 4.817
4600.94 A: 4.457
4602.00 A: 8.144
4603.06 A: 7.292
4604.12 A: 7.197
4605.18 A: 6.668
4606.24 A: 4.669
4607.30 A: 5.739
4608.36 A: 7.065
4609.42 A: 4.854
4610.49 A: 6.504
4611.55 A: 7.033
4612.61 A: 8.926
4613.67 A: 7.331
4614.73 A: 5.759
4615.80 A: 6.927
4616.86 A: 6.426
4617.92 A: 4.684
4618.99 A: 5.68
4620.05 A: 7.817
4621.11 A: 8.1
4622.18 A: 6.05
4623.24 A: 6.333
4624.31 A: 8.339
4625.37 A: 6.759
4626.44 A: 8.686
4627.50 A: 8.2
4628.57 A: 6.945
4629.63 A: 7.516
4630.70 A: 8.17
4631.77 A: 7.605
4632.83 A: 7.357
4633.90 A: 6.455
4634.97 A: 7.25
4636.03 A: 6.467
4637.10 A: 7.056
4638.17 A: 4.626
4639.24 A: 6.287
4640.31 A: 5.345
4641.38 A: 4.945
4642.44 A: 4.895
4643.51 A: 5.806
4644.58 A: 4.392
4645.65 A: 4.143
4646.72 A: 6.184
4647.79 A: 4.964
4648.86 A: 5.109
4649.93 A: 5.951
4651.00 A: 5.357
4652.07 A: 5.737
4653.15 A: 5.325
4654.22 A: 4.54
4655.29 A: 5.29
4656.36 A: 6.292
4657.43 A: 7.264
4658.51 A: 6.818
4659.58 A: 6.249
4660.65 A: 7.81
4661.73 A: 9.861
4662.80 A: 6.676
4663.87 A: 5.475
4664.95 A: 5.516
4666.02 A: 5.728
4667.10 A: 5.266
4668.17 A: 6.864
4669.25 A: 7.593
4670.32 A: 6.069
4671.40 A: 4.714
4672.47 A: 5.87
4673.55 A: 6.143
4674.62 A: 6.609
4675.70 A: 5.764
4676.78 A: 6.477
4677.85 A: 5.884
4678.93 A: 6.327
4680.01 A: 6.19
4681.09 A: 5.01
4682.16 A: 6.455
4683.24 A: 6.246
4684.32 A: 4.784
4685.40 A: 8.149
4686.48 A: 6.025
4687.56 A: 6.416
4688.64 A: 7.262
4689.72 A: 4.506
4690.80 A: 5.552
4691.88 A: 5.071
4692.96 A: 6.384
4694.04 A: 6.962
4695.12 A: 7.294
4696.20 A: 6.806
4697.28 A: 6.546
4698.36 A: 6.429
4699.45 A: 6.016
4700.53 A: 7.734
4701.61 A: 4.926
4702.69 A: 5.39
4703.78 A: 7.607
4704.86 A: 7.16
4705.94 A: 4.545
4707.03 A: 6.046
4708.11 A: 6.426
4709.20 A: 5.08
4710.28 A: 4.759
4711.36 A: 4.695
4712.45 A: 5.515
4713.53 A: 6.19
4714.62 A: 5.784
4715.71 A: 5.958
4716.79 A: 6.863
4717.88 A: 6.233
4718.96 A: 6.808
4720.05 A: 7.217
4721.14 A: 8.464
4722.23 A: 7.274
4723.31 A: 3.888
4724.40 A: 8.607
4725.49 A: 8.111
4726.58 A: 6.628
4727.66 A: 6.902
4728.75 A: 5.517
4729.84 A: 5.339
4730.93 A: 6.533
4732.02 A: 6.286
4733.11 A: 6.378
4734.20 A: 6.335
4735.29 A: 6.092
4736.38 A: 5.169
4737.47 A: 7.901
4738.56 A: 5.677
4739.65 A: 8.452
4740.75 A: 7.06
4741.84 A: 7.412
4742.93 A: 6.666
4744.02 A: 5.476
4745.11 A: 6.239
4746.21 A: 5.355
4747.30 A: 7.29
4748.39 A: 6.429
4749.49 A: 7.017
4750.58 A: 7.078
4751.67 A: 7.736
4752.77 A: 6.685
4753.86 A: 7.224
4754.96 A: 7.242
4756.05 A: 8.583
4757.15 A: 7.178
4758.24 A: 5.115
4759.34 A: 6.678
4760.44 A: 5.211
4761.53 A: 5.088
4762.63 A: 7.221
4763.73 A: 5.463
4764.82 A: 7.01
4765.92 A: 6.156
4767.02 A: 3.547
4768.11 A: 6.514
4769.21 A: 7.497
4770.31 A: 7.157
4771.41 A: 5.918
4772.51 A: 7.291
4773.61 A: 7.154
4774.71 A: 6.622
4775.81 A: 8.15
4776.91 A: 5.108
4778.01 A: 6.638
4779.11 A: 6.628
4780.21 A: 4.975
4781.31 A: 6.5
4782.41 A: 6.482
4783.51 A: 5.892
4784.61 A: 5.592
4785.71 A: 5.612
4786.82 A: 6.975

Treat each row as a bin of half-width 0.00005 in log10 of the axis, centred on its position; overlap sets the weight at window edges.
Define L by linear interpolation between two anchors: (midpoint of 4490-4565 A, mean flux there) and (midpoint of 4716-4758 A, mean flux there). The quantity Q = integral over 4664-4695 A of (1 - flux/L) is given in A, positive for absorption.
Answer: 2.5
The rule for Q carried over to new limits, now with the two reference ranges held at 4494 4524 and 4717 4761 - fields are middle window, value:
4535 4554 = 1.4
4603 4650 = 1.4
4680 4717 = 3.3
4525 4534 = 1.3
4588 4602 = 1.3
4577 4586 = 1.6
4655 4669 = 0.1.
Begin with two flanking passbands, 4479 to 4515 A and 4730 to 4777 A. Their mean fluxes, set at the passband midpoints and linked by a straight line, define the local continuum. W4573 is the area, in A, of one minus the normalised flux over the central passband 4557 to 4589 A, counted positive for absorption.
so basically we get 1.3 A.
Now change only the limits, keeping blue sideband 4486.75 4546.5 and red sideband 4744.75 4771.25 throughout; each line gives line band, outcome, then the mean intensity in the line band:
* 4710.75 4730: 0.1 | 6.46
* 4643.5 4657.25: 2.4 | 5.35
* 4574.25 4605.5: 1.6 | 6.1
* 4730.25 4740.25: 0.0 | 6.52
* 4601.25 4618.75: -0.2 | 6.53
